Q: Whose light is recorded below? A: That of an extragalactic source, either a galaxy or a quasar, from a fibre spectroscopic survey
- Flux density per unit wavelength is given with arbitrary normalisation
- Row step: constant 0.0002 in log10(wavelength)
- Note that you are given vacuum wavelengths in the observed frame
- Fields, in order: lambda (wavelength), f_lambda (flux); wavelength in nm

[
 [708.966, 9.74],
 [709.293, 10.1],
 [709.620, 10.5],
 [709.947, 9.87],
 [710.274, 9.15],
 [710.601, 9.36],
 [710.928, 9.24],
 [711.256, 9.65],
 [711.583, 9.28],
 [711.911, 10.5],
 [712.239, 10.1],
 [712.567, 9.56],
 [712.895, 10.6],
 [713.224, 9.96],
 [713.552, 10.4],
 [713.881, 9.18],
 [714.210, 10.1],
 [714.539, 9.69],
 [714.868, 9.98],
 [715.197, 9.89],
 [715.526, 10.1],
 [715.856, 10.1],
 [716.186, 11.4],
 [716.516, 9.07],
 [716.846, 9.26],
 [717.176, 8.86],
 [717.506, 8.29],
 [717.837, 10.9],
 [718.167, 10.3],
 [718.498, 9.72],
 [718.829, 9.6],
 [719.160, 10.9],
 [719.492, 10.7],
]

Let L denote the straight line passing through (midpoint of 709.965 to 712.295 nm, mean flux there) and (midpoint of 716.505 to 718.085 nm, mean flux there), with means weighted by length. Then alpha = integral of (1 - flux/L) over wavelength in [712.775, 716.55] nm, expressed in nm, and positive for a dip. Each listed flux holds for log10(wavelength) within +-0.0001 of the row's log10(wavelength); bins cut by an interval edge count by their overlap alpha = -0.24 nm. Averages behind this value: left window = 9.61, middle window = 10.1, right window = 9.35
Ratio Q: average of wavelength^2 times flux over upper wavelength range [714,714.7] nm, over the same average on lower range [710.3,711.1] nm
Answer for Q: 1.07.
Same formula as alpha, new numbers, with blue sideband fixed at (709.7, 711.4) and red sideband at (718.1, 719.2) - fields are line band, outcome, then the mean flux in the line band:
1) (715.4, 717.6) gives 0.06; 9.61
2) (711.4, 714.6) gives -0.09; 9.94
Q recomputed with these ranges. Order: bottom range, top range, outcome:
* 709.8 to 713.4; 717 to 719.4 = 1.03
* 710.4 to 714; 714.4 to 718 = 1.01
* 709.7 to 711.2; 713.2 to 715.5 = 1.06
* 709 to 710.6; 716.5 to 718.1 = 0.97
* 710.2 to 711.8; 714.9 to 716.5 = 1.10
